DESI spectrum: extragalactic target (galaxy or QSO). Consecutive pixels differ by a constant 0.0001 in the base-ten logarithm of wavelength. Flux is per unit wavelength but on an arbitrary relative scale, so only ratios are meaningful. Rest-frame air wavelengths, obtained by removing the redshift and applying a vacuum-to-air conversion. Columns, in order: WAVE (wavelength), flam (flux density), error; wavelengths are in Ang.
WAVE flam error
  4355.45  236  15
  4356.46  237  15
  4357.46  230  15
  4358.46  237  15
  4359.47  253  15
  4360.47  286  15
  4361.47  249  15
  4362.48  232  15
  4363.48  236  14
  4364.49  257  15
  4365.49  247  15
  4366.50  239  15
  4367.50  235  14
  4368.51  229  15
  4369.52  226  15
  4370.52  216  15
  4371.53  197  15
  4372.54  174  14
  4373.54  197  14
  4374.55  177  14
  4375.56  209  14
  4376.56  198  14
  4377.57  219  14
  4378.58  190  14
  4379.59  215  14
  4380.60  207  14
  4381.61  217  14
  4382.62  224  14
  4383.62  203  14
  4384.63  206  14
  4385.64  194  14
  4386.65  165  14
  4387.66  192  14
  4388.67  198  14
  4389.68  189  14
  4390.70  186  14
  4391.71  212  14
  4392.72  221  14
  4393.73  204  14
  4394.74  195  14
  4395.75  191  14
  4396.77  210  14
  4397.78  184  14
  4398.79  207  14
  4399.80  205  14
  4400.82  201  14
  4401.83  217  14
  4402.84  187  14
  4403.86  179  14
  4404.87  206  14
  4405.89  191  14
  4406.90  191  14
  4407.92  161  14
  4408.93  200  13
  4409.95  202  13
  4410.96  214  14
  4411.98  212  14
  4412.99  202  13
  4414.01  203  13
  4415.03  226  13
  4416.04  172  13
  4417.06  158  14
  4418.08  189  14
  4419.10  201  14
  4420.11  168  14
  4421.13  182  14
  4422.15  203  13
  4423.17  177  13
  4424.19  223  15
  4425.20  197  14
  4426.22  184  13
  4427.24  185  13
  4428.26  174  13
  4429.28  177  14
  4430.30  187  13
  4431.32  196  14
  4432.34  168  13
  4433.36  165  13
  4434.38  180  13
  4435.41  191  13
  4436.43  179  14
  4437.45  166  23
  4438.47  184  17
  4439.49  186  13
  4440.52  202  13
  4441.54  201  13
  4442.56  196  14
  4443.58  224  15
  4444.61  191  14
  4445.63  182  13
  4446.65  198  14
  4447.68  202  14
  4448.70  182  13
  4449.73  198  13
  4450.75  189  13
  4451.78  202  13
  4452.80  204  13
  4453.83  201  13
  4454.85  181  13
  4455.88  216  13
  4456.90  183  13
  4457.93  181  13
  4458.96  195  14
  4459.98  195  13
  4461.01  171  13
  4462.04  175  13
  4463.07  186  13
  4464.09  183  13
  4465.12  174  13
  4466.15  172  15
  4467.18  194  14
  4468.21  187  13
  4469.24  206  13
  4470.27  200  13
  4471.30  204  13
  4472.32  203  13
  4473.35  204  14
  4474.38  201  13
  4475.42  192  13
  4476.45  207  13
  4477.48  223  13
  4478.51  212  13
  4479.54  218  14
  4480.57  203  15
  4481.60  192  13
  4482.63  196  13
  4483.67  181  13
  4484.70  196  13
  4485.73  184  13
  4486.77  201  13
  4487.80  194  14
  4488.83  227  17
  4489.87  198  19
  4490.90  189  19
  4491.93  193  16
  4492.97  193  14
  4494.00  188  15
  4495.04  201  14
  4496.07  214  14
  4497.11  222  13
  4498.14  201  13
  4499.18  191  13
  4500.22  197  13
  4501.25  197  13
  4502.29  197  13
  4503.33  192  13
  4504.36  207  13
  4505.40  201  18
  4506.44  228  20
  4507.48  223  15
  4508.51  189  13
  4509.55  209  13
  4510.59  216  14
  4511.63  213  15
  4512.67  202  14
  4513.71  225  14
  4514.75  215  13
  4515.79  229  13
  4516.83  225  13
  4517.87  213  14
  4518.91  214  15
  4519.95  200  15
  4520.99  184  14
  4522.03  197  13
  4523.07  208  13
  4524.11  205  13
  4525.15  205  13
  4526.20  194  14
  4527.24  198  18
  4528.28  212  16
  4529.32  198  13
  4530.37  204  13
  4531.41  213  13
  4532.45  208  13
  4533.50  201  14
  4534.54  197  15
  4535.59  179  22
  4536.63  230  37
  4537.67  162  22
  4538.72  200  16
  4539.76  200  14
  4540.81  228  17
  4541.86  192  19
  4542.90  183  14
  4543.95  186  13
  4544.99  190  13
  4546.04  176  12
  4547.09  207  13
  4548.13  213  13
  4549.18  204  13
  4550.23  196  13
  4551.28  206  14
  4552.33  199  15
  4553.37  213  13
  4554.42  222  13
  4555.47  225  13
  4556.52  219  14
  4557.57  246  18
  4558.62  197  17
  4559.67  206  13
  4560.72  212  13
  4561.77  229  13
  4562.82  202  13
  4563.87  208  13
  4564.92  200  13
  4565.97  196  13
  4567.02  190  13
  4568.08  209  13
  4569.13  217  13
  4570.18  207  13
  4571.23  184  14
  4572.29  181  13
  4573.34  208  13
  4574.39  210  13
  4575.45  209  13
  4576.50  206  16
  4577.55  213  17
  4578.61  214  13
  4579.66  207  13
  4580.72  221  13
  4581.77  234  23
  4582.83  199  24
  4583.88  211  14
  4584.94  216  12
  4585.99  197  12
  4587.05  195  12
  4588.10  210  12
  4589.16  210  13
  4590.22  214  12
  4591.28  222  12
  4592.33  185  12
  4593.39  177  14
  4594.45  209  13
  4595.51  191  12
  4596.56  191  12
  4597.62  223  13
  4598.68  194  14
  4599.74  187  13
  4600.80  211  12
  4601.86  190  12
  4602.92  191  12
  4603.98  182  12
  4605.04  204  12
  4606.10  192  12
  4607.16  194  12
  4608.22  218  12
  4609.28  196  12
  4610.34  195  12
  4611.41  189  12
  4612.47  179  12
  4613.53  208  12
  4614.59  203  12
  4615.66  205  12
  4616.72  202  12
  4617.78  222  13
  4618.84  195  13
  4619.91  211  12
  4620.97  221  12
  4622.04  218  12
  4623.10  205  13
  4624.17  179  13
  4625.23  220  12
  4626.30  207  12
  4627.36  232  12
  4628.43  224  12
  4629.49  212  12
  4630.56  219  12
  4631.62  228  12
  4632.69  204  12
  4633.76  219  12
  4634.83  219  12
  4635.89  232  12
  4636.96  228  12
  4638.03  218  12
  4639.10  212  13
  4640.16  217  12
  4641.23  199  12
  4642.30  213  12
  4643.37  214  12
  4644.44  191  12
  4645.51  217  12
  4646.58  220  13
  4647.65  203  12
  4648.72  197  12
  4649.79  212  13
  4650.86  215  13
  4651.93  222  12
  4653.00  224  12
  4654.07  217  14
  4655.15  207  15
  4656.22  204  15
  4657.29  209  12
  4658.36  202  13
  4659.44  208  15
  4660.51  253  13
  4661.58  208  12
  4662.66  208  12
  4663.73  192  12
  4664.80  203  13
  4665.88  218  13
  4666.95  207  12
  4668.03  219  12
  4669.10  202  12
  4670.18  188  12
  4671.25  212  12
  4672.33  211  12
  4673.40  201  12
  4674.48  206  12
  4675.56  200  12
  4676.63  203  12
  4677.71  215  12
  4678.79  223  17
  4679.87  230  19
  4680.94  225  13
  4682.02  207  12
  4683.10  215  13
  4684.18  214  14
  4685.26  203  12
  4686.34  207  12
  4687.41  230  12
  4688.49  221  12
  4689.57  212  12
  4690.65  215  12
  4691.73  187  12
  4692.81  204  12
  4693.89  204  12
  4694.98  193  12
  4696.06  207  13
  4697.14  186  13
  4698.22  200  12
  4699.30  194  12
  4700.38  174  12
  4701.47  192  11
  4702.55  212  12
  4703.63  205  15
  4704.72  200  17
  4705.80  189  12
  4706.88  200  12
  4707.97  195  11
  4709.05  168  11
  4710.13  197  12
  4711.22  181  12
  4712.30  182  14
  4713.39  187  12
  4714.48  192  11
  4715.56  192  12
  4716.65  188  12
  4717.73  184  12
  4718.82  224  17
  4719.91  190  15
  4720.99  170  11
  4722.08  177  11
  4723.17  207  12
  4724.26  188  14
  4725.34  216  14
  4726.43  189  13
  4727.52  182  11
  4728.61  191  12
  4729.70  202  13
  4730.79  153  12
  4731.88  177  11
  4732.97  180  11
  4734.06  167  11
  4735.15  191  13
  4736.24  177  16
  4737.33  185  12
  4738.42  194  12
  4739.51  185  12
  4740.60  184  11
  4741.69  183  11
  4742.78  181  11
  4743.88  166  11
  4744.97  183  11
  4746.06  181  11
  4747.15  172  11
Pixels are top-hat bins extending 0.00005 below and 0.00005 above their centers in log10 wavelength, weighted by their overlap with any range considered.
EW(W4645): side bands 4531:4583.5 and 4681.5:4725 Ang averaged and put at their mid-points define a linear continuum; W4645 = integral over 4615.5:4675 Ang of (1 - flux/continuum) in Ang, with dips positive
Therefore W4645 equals -3.3 Ang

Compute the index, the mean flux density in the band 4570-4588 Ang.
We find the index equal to 207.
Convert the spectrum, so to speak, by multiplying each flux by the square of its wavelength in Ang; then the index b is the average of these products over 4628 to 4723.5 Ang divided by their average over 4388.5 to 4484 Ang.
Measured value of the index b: 1.2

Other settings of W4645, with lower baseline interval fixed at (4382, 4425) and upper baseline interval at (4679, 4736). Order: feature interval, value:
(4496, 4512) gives -0.76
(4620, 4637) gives -1.73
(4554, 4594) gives -2.40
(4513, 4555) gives -1.48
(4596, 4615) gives -0.07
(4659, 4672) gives -0.91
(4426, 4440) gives 1.17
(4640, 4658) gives -1.31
